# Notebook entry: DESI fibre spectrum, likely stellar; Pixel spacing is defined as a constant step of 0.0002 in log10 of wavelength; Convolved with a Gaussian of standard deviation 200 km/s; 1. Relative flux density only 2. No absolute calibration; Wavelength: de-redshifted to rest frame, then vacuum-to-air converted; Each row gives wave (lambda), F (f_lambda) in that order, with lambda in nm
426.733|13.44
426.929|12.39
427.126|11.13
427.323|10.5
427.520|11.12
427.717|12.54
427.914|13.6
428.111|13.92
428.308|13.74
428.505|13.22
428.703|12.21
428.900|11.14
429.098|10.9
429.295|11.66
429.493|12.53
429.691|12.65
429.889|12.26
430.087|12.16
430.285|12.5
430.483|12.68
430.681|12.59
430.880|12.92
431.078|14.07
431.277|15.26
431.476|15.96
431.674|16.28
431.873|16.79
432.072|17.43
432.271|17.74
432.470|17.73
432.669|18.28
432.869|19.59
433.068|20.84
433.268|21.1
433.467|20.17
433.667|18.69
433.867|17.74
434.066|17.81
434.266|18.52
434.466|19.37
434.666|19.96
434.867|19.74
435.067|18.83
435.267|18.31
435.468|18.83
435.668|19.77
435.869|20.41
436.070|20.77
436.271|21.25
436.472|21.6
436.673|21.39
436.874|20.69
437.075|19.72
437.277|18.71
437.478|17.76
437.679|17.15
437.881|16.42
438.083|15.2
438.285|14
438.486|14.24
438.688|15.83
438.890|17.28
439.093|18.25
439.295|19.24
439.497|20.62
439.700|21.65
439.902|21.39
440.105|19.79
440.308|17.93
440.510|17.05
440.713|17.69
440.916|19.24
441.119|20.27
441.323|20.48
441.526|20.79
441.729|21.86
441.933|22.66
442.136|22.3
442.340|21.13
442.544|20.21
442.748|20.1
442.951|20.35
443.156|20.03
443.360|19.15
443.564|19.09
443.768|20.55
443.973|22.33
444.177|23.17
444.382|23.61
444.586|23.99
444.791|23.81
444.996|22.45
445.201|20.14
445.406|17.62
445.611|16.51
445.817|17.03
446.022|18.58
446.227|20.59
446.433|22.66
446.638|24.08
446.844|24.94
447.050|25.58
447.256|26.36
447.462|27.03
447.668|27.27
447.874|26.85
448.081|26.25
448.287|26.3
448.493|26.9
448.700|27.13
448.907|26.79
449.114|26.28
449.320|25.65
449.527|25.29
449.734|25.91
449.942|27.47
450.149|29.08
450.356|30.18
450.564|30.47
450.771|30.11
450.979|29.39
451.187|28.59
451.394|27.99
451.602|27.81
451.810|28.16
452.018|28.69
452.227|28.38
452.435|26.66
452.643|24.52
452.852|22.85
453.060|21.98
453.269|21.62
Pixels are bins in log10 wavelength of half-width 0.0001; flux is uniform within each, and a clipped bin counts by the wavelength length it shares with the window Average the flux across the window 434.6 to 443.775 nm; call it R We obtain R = 19.3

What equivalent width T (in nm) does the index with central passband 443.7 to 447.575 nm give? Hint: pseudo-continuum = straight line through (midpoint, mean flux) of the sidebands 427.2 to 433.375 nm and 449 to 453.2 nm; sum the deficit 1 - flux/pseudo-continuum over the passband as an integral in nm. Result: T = 0.27 nm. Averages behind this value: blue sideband 14.4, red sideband 27.2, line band 22.2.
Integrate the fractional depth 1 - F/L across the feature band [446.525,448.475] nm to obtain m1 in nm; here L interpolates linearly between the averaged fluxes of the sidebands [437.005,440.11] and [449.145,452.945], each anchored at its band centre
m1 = -0.10 nm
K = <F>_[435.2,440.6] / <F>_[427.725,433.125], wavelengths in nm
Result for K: 1.30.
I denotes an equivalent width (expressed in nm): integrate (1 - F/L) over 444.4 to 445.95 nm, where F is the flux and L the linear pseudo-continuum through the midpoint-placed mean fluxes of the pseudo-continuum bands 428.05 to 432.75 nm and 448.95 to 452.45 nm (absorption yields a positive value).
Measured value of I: 0.24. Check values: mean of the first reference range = 14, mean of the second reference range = 28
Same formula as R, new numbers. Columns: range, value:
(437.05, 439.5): 17.1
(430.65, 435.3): 17.8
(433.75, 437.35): 19.6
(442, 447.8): 21.8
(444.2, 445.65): 21.5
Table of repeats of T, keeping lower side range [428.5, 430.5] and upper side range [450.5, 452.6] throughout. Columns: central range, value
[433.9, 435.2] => -0.25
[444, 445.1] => 0.00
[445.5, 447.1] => 0.23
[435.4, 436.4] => -0.20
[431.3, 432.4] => -0.23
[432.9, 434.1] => -0.35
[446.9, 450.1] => -0.04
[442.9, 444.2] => 0.12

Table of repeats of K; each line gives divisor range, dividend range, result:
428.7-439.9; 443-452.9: 1.44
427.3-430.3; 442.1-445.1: 1.74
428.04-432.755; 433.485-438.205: 1.36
